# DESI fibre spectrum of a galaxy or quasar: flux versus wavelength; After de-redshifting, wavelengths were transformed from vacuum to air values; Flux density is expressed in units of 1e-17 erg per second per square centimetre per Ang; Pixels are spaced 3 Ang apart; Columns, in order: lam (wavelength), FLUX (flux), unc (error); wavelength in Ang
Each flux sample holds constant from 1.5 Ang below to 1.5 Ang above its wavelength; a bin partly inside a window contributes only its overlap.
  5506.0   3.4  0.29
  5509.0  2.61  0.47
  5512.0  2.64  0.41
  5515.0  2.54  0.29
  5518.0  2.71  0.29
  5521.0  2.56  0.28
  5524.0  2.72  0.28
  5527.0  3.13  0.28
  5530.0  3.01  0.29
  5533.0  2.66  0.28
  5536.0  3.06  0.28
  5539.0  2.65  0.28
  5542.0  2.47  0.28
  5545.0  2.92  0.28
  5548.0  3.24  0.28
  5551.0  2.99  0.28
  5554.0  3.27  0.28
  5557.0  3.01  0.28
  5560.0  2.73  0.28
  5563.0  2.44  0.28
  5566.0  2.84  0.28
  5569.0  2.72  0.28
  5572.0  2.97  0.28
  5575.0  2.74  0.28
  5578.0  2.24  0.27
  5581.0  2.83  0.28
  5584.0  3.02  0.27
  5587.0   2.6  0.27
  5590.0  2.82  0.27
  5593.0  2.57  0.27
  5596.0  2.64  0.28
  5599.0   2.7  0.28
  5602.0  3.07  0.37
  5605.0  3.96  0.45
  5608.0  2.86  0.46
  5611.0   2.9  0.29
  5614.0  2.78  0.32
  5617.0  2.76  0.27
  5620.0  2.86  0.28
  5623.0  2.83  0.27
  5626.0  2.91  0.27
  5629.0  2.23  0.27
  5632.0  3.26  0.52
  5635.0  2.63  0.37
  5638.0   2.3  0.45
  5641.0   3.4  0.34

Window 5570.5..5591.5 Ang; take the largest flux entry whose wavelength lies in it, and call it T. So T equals 3.02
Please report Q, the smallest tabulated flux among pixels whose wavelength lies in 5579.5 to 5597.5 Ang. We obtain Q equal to 2.57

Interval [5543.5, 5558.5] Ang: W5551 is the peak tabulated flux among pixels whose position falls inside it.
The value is 3.27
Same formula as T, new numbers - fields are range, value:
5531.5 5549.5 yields 3.24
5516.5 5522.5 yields 2.71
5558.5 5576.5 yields 2.97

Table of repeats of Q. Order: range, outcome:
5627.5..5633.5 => 2.23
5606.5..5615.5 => 2.78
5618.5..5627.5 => 2.83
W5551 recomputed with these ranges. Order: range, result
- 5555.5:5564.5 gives 3.01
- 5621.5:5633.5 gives 3.26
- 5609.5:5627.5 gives 2.91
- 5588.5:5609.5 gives 3.96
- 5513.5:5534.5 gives 3.13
